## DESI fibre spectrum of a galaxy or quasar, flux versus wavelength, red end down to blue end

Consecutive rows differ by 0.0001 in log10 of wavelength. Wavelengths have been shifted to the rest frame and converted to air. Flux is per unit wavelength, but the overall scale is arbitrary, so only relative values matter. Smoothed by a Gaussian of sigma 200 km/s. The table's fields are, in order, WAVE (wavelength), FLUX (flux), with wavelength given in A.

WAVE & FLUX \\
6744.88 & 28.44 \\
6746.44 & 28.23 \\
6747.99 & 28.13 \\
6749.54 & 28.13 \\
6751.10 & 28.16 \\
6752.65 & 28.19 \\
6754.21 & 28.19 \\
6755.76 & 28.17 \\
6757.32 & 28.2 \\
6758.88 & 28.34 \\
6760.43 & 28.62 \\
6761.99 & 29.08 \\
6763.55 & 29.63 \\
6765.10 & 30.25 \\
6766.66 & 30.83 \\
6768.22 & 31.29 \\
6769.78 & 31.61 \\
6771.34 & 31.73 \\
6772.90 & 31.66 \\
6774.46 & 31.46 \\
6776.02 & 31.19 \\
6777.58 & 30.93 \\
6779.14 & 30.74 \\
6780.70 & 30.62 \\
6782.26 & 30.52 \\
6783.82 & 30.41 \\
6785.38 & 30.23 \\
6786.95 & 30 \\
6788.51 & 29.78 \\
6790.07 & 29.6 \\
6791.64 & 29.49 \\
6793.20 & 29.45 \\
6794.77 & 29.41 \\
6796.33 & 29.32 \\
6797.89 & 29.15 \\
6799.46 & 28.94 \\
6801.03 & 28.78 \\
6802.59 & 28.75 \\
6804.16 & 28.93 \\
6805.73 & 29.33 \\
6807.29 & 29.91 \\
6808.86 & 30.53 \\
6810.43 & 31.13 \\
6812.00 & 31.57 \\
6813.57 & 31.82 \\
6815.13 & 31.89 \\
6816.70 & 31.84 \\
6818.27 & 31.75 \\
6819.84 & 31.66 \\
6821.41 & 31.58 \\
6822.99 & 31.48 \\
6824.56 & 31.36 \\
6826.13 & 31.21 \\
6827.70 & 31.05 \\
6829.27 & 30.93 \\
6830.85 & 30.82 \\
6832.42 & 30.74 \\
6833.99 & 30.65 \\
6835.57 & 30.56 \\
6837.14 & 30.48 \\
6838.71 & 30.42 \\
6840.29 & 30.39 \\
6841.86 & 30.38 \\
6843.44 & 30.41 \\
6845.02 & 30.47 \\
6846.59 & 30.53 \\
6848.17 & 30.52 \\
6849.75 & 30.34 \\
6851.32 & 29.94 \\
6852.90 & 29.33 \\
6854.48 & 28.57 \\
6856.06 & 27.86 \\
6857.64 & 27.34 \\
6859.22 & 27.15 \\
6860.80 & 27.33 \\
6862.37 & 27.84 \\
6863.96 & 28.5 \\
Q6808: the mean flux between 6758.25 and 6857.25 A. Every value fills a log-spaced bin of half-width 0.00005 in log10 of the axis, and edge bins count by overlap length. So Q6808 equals 30.3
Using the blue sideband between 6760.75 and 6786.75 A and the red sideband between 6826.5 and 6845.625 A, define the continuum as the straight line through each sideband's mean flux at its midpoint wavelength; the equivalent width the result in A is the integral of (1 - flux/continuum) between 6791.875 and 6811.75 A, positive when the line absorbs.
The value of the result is 0.7 A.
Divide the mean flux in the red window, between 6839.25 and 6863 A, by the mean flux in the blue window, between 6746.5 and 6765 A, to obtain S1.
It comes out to 1.03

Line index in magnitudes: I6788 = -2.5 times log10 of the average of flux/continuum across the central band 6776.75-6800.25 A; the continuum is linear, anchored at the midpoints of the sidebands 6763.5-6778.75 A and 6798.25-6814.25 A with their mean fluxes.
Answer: 0.02 mag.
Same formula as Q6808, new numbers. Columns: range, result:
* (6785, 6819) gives 30.1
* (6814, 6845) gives 31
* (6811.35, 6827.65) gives 31.6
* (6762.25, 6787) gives 30.8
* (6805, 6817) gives 31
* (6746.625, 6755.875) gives 28.2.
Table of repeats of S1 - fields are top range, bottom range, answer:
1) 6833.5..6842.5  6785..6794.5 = 1.03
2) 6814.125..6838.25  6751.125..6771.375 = 1.06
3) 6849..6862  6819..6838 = 0.92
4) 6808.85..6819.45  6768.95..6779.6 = 1.01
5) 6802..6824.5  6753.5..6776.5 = 1.03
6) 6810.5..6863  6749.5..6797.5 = 1.02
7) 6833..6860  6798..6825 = 0.97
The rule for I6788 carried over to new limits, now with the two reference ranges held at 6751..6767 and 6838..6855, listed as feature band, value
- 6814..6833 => -0.056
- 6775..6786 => -0.056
